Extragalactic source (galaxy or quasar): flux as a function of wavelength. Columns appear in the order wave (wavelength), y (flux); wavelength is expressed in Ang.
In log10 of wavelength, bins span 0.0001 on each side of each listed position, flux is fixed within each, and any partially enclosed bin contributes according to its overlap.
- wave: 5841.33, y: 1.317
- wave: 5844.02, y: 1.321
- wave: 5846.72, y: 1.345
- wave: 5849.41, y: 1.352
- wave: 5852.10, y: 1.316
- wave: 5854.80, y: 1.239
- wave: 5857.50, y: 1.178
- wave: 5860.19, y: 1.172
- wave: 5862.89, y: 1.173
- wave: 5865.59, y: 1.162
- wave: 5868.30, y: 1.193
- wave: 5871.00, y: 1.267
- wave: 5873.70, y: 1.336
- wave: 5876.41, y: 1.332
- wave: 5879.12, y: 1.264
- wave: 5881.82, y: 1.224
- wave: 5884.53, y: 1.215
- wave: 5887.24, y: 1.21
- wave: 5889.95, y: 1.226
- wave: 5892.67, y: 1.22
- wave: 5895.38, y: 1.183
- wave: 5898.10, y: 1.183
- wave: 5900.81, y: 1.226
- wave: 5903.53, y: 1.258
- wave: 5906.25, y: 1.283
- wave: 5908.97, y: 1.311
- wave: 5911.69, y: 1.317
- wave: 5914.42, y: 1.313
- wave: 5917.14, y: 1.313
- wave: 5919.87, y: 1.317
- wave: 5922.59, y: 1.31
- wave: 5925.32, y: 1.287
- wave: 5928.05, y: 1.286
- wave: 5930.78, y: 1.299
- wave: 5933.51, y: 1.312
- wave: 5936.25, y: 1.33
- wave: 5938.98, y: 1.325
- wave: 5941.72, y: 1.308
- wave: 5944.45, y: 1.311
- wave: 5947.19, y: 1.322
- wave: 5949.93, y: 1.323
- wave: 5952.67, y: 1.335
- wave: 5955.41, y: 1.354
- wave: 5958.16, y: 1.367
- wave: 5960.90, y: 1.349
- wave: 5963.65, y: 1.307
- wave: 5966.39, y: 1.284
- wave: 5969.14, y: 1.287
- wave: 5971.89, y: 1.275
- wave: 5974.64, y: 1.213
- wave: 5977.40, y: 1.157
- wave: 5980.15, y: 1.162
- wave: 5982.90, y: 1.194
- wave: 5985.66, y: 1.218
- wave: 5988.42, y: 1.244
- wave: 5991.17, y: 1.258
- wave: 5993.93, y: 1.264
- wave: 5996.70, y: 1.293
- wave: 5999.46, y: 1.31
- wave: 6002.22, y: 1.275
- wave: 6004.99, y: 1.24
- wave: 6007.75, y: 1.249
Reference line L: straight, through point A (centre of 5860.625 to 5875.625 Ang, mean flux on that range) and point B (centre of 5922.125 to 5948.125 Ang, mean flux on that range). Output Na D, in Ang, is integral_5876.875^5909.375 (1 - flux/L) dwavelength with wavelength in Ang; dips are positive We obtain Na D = 0.6 Ang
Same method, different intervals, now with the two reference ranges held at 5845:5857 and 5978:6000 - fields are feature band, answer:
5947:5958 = -0.7 Ang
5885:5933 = 0.3 Ang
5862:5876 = 0.6 Ang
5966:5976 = -0.1 Ang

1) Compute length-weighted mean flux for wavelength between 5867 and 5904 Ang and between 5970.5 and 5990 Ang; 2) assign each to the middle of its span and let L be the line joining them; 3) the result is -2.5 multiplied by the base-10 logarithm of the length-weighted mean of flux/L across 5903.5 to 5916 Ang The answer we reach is -0.06 mag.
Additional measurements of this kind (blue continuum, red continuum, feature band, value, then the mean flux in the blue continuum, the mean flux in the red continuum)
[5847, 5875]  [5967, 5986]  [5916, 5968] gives -0.08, 1.24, 1.22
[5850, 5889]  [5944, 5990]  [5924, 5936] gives -0.03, 1.24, 1.28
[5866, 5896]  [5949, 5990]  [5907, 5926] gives -0.05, 1.24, 1.27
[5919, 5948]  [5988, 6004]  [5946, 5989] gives 0.01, 1.31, 1.27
